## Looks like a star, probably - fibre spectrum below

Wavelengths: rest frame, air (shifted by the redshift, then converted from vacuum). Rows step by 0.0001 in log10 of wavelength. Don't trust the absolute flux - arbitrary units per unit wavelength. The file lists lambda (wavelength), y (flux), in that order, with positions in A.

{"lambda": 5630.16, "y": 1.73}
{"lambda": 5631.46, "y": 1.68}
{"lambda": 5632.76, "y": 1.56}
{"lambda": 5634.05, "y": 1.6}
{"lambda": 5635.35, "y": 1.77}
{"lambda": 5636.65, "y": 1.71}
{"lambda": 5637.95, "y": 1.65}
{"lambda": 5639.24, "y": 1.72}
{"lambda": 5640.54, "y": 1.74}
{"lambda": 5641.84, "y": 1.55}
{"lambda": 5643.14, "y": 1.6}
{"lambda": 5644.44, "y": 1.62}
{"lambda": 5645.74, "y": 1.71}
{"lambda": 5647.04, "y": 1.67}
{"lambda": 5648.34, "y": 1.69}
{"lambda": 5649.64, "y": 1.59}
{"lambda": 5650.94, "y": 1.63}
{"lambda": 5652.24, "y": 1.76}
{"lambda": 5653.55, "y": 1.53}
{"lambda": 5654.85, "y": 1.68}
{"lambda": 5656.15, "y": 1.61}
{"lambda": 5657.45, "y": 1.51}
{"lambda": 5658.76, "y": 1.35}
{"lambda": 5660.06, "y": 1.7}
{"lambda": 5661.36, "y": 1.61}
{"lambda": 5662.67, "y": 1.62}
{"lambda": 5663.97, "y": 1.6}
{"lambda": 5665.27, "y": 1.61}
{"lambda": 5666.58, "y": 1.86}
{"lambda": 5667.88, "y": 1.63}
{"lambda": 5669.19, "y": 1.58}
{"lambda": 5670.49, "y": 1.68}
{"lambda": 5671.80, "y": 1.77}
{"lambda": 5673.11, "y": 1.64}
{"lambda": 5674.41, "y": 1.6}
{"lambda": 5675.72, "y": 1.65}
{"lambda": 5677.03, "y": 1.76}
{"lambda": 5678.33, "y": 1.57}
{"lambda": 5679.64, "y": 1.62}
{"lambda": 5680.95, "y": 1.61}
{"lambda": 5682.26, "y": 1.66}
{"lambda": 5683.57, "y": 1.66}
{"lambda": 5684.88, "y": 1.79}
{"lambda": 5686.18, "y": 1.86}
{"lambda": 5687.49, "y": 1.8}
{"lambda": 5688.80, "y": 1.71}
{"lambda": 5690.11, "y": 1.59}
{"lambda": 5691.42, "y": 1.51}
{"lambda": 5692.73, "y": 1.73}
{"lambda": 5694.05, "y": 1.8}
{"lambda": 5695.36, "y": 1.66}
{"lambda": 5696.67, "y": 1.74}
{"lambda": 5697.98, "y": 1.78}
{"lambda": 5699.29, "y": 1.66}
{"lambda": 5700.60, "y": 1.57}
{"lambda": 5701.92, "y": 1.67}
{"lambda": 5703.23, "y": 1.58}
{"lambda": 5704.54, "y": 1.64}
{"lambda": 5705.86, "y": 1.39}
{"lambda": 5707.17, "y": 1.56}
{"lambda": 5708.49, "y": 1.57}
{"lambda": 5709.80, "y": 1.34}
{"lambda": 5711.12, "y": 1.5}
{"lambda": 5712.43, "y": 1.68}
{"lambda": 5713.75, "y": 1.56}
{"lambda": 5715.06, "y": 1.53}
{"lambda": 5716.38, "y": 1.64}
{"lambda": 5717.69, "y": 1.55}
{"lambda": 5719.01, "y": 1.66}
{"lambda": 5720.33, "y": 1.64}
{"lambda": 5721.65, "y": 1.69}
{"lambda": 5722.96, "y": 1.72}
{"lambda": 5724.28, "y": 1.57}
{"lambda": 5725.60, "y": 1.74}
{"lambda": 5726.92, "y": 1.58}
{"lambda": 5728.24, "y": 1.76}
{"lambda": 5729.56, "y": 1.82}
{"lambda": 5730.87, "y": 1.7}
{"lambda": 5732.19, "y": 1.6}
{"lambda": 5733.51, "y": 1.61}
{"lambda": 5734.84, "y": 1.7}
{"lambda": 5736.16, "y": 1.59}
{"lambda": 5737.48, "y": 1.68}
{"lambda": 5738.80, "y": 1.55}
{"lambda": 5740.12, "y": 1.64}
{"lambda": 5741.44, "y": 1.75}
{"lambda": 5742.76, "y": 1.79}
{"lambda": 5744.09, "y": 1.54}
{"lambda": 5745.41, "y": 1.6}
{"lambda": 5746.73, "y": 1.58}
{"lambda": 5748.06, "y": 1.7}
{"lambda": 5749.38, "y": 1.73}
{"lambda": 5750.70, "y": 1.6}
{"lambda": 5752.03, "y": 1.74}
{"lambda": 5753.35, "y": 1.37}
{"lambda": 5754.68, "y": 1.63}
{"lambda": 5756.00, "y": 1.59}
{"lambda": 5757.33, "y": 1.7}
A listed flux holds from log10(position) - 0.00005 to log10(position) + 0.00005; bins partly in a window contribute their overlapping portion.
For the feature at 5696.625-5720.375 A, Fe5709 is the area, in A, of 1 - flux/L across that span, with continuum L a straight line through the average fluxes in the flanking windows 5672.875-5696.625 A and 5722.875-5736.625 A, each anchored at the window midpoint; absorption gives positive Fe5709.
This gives 1.2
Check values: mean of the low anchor 1.68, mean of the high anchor 1.67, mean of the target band 1.59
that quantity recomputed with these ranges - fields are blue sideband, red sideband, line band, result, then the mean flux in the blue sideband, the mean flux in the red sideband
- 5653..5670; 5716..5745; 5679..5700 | -0.9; 1.61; 1.66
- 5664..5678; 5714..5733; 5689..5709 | 0.4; 1.67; 1.66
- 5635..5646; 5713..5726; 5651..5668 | 0.4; 1.67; 1.63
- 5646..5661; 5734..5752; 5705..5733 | 0.5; 1.61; 1.65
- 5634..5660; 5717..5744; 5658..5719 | 0.6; 1.64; 1.66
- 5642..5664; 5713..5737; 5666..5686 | -0.6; 1.62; 1.65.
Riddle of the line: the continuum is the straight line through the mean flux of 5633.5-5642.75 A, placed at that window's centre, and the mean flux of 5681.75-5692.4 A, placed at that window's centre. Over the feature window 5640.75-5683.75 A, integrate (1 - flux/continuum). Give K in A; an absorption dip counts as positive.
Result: 1.3 A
